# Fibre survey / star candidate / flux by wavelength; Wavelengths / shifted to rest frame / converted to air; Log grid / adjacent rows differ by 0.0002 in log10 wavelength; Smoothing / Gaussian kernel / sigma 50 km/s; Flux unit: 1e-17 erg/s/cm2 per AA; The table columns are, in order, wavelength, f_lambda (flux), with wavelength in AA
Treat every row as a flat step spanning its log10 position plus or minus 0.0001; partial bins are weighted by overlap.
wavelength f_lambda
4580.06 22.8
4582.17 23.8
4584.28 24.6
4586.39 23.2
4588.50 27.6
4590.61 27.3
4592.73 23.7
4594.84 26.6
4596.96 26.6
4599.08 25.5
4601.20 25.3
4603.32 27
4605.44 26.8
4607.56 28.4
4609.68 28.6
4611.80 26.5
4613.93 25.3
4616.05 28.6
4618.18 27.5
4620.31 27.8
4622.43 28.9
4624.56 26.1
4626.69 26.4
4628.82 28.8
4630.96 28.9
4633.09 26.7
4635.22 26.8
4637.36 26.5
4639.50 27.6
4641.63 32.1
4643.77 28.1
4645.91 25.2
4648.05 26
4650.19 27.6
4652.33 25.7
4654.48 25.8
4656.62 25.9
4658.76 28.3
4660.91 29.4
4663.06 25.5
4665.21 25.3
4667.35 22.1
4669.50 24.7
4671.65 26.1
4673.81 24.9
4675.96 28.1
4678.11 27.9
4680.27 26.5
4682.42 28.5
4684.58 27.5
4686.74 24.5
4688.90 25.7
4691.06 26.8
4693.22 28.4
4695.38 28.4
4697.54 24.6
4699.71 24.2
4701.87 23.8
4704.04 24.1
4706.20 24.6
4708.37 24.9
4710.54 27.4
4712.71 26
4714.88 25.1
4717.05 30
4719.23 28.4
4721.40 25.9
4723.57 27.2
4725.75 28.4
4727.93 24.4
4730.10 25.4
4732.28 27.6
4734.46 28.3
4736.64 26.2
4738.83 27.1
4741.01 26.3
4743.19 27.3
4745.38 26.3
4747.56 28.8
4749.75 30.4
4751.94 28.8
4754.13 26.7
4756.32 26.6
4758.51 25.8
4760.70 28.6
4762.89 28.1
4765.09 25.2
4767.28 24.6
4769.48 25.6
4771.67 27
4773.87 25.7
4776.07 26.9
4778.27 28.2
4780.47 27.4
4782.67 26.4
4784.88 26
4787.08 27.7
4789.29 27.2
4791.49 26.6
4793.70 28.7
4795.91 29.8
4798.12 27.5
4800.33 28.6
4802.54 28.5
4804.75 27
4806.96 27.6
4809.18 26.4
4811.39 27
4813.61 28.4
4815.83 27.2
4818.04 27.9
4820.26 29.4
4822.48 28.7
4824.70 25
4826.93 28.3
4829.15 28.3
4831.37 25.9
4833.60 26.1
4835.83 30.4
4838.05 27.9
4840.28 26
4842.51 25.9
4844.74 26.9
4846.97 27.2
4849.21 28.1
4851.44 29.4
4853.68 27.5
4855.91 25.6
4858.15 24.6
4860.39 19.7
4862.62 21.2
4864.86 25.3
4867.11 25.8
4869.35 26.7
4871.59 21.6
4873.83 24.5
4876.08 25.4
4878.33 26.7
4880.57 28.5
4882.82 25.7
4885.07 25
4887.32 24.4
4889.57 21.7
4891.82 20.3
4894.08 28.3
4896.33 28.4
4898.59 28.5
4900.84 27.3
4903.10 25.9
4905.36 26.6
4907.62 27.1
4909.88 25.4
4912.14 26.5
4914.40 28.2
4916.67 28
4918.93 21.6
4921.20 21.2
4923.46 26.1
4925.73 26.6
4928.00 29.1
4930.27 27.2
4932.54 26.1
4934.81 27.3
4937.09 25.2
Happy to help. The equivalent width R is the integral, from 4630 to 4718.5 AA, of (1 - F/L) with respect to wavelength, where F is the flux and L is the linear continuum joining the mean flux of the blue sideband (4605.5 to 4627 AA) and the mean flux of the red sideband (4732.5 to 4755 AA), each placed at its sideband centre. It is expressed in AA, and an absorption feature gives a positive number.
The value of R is 3.3 AA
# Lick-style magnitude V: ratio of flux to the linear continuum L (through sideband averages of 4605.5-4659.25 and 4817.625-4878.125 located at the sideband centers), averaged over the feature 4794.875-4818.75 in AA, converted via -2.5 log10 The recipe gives -0.05 mag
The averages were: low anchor 27.3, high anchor 26.2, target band 27.8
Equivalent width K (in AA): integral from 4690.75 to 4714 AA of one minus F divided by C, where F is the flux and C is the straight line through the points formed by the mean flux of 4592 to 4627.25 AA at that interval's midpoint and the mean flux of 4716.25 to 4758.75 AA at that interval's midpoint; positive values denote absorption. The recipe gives 1.26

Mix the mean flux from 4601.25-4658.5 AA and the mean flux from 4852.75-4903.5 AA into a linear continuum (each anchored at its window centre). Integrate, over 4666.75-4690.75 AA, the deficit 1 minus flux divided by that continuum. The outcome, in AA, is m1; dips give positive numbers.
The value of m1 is 0.6 AA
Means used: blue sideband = 27.3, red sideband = 25.1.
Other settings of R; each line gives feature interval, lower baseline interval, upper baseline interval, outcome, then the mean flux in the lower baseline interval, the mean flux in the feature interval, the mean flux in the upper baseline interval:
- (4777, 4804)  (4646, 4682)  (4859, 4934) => -2.0 AA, 26.3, 27.7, 25.5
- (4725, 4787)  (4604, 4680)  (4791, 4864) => 0.2 AA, 27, 26.9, 27.1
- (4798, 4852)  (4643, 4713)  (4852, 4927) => -4.1 AA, 26.1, 27.6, 25.4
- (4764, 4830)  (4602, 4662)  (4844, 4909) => -2.7 AA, 27.4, 27.3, 25.6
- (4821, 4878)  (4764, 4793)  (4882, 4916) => 0.2 AA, 26.5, 26.1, 26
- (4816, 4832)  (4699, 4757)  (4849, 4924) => -1.1 AA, 26.7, 27.7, 25.5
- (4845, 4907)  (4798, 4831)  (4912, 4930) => 2.5 AA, 27.7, 25.6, 25.9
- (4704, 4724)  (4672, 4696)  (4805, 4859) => 0.4 AA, 27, 26.5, 27.3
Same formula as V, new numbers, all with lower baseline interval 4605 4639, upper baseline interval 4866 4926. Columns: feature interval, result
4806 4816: -0.05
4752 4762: -0.03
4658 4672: 0.05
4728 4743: 0.00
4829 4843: -0.05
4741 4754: -0.06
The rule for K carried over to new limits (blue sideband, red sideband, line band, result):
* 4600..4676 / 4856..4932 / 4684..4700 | 0.16 AA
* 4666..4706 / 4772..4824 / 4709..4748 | -0.61 AA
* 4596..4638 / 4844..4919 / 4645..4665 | 0.30 AA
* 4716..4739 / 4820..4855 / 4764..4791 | 0.81 AA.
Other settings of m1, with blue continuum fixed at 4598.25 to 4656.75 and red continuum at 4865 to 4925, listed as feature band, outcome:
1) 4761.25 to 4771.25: 0.10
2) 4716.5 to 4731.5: -0.22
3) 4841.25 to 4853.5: -0.76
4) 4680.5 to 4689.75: 0.10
